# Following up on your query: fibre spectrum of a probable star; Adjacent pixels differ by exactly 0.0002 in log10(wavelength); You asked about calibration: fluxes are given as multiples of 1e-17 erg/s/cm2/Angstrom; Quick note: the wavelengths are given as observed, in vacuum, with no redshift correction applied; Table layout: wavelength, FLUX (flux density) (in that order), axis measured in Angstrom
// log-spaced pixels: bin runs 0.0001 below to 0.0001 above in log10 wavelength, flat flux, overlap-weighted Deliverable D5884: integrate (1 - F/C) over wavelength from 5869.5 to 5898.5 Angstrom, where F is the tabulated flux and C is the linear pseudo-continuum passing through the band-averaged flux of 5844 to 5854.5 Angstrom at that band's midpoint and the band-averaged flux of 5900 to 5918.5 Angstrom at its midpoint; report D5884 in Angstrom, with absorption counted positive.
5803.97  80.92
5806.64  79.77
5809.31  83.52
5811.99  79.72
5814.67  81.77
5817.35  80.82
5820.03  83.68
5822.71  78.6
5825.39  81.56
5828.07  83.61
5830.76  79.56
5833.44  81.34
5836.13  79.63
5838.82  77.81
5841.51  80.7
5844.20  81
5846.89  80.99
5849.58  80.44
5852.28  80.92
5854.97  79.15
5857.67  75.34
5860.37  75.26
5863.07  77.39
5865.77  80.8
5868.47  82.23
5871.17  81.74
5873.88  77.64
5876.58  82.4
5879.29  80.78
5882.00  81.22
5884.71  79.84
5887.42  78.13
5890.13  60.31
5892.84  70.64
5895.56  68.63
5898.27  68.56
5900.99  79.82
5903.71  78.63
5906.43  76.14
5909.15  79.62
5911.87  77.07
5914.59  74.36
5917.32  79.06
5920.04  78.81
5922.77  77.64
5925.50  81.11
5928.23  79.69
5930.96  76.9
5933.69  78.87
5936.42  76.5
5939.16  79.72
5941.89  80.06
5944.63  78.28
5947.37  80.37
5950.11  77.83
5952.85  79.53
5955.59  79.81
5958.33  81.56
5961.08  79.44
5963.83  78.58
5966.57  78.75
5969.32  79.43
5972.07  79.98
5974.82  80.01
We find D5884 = 1.2 Angstrom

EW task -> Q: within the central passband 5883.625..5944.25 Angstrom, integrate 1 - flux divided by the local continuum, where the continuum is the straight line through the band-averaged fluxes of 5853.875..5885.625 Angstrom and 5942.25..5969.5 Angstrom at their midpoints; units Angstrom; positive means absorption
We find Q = 2.31 Angstrom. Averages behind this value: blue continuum 79.5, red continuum 79.4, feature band 76.4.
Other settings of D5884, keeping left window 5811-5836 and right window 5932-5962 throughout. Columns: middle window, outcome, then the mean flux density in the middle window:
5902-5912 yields 0.2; 78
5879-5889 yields 0.1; 79.5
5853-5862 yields 0.4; 76.9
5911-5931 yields 0.4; 78.2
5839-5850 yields 0.0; 80.5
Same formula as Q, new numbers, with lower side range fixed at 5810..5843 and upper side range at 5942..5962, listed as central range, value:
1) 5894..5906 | 0.9 Angstrom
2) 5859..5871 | 0.2 Angstrom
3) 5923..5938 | 0.2 Angstrom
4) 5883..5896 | 1.3 Angstrom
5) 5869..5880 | -0.1 Angstrom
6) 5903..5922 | 0.5 Angstrom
